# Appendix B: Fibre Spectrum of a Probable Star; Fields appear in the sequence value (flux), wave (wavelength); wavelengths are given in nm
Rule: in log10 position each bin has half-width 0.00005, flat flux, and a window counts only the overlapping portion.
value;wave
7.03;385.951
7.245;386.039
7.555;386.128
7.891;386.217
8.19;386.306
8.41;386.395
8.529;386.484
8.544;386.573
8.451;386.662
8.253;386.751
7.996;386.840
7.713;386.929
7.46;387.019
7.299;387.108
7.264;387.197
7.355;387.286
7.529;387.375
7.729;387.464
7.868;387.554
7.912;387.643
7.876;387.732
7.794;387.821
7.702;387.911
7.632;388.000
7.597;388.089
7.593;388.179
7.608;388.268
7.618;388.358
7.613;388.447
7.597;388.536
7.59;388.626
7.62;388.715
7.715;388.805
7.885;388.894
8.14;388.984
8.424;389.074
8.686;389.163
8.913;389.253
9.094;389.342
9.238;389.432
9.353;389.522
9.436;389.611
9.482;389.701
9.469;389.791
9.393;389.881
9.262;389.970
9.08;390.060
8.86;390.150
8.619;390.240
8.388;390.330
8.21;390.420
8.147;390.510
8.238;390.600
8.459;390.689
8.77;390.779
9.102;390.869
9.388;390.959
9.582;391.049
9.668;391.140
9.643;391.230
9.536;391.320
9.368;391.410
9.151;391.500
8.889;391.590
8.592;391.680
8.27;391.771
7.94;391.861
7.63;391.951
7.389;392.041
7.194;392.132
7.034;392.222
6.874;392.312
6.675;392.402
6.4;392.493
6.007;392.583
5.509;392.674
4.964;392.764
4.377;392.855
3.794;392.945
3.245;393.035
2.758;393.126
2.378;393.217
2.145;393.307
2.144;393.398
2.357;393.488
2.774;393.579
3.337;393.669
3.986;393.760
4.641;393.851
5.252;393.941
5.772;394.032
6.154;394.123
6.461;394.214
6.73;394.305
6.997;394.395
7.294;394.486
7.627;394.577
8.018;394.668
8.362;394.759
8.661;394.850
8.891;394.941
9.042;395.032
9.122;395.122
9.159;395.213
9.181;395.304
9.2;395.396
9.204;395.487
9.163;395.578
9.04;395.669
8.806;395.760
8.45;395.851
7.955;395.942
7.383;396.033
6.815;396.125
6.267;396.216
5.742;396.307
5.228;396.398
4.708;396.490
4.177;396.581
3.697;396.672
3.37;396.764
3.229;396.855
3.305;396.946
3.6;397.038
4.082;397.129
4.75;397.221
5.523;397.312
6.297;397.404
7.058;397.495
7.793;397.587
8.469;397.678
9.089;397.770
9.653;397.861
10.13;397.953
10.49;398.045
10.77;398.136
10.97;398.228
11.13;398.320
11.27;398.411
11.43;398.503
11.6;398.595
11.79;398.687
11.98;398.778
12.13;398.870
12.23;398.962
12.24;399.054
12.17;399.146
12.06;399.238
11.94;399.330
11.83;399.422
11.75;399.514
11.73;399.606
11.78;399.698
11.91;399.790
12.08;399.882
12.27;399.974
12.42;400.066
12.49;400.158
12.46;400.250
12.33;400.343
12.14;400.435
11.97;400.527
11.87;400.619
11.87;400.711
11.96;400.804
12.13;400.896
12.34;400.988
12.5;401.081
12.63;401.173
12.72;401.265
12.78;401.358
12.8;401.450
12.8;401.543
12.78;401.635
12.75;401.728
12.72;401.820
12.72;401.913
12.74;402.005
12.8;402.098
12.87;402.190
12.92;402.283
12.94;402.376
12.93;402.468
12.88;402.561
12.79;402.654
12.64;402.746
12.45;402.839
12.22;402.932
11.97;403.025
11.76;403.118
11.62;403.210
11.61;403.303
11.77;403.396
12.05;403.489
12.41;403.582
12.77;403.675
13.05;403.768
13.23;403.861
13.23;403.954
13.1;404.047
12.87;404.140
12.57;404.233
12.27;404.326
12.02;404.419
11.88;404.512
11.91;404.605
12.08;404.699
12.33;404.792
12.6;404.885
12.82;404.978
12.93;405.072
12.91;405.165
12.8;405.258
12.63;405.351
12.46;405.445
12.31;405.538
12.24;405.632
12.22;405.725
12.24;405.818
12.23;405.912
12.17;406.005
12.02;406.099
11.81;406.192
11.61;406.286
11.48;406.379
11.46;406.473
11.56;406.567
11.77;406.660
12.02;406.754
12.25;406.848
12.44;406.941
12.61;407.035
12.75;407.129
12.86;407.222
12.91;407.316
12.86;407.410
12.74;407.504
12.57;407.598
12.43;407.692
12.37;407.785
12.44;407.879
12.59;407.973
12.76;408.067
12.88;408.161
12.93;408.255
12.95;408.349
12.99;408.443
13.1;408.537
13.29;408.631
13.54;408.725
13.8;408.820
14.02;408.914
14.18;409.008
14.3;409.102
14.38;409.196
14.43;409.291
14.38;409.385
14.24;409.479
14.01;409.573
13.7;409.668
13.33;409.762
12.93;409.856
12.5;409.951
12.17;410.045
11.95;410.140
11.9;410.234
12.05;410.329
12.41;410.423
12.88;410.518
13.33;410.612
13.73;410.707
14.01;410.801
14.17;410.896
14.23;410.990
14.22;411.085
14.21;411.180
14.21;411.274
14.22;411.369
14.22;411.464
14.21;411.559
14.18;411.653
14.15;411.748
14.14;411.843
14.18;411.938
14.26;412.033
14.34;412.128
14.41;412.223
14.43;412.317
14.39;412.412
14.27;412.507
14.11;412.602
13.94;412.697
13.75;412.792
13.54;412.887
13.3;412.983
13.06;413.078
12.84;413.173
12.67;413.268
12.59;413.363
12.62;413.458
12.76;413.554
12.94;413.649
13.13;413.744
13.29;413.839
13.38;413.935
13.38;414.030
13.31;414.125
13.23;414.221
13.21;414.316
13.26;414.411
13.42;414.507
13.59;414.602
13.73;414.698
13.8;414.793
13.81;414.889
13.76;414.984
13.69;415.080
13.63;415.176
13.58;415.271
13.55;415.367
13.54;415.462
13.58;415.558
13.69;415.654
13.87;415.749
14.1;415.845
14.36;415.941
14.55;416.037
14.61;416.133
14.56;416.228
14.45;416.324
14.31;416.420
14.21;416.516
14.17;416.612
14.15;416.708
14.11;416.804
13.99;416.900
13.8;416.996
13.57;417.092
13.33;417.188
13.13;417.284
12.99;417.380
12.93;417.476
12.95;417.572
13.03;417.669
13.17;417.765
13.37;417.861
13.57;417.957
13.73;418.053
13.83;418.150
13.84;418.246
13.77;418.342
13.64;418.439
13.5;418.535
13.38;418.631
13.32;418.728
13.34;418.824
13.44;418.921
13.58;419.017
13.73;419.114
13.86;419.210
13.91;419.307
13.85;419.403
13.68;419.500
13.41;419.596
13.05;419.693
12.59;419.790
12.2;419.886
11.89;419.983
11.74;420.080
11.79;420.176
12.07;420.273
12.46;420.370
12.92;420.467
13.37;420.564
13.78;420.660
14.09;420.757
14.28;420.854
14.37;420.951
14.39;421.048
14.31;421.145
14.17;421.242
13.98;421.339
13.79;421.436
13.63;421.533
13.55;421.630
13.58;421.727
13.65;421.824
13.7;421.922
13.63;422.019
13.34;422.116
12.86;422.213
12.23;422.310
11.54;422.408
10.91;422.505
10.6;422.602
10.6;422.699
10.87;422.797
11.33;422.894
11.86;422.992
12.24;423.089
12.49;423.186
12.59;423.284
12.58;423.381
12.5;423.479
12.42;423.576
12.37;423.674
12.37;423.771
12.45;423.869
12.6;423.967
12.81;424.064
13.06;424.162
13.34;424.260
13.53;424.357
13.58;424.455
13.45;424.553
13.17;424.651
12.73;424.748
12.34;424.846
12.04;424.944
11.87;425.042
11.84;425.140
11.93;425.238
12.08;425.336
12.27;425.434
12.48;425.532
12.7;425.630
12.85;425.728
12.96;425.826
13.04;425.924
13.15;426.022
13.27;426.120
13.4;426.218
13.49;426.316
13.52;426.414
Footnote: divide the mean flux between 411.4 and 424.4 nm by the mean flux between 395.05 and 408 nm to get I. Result 1.2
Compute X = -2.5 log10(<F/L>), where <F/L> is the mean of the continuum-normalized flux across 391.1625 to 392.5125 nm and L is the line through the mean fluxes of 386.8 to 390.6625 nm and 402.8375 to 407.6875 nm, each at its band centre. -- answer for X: 0.11 mag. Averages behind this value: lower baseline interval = 8.19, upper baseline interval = 12.3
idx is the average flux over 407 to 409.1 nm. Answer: 13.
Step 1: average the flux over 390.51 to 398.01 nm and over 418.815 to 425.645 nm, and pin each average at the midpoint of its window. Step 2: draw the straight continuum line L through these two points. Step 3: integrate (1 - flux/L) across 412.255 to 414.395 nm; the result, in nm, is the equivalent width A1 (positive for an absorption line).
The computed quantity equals -0.49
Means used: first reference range 6.76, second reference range 12.8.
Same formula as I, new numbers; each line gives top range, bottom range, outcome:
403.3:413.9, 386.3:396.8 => 1.77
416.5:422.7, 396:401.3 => 1.38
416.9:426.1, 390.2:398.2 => 1.88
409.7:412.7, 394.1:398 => 1.93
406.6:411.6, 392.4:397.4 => 2.24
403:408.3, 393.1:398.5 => 1.83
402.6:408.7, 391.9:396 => 1.94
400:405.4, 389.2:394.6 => 1.76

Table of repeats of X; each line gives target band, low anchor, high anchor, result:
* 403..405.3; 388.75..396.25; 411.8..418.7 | -0.17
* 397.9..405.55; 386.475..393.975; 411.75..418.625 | -0.19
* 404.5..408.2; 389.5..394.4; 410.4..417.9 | -0.09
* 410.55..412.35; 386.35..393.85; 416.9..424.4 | -0.24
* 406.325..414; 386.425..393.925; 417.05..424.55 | -0.20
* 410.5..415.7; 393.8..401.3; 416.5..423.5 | -0.15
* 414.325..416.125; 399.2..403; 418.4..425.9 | -0.08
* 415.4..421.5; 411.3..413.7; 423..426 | -0.03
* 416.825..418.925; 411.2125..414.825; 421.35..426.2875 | -0.02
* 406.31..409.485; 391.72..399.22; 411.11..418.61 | -0.14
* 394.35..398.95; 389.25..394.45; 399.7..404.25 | 0.20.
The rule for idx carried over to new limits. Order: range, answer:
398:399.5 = 11.6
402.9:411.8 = 12.8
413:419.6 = 13.6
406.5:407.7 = 12.4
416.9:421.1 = 13.3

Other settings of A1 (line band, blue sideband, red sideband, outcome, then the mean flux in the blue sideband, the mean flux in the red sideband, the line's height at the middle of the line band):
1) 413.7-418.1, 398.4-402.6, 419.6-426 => -0.371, 12.3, 12.7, 12.6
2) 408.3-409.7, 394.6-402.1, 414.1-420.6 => -0.228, 9.83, 13.5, 11.9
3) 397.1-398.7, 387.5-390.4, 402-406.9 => 0.251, 8.34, 12.4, 10.7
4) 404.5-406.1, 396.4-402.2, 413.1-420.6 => -0.138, 10.4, 13.4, 11.4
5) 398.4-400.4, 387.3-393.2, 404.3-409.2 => -0.291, 7.86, 12.6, 10.5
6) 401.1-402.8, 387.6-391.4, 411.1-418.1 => -0.258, 8.53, 13.7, 11.1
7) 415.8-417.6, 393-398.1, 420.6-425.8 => -0.423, 6.36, 12.8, 11.3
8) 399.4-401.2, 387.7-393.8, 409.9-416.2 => -0.375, 7.37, 13.6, 10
